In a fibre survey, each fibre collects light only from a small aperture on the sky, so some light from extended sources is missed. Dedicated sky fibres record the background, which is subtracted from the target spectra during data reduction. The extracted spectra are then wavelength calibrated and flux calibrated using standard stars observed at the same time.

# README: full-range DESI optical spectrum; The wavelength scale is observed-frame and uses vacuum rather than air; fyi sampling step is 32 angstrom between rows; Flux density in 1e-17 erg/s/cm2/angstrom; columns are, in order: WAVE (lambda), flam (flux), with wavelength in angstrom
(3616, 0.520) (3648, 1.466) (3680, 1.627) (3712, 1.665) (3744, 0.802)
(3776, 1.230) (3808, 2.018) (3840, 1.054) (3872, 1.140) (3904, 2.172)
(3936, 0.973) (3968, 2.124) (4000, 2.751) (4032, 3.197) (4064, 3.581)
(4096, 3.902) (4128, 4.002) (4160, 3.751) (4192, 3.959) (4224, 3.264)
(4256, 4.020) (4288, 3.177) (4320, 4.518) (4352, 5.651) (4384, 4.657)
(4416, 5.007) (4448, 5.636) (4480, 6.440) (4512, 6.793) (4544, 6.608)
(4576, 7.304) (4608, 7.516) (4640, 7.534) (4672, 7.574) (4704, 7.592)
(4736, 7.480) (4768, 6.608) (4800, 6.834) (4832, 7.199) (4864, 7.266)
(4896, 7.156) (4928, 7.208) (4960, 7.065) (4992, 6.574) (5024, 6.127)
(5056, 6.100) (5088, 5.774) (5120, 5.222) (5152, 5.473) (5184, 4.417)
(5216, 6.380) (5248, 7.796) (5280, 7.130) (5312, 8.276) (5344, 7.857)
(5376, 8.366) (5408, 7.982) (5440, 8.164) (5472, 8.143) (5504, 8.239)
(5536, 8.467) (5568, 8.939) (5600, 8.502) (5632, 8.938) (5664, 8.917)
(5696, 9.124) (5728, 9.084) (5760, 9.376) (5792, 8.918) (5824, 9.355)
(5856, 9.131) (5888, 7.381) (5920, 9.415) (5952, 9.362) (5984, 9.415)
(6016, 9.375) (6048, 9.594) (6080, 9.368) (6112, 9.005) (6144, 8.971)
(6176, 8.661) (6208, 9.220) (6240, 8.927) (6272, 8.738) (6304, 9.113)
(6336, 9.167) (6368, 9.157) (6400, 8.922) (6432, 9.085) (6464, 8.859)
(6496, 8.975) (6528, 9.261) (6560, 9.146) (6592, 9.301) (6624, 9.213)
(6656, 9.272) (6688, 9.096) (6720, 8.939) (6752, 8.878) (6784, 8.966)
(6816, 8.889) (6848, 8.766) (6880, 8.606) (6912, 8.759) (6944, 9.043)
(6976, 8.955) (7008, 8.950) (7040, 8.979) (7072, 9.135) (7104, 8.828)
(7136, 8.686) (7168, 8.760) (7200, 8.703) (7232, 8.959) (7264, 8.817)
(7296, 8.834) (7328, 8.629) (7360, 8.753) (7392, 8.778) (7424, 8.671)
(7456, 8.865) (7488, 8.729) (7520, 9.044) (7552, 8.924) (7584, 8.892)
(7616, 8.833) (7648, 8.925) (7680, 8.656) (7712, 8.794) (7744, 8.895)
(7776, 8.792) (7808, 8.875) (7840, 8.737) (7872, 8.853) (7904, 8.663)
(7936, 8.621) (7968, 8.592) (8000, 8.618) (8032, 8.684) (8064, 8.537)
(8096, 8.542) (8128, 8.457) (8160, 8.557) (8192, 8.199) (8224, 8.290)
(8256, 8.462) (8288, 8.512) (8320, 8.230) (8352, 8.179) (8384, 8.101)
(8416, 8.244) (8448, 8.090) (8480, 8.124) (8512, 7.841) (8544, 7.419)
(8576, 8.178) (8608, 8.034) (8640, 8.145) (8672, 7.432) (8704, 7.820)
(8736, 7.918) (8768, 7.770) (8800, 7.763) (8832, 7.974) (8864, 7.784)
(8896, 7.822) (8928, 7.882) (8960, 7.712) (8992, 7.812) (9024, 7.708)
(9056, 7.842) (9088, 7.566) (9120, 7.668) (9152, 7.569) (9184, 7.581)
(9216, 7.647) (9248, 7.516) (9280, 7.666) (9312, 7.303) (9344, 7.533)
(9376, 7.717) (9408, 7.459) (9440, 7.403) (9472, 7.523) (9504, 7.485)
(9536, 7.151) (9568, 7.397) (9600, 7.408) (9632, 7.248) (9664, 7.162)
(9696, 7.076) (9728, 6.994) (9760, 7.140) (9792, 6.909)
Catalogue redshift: 0.00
